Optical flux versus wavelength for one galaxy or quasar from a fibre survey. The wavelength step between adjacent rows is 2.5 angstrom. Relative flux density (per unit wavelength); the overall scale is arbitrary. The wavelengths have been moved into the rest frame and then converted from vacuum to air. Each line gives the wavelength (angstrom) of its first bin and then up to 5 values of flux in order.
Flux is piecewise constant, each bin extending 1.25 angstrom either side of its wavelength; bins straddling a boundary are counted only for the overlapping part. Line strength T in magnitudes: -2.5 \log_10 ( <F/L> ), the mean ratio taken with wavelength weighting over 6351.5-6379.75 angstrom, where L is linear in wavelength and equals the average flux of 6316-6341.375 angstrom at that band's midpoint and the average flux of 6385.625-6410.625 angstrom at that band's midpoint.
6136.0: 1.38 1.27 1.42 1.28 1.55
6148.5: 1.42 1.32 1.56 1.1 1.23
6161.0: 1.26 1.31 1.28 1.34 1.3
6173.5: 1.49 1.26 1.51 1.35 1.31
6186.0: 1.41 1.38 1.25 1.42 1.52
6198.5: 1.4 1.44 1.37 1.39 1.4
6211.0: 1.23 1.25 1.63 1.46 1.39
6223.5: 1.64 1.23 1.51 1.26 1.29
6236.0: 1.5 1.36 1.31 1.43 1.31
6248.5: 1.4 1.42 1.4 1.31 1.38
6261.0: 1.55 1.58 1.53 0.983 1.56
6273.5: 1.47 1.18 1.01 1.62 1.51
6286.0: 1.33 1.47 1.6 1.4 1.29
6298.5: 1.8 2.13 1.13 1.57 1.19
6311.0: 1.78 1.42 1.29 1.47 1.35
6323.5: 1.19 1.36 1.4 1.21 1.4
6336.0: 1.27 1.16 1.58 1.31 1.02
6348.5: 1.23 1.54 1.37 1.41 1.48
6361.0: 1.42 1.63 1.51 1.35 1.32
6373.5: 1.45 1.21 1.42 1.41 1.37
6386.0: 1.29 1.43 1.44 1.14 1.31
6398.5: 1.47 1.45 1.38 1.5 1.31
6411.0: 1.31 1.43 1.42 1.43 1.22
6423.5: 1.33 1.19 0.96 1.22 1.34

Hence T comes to -0.053 mag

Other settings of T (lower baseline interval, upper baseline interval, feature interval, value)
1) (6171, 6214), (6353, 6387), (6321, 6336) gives 0.069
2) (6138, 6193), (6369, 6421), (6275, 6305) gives -0.076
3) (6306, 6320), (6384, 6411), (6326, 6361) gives 0.058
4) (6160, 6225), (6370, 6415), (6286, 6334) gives -0.052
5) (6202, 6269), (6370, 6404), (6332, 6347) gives 0.065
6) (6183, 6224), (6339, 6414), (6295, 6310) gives -0.102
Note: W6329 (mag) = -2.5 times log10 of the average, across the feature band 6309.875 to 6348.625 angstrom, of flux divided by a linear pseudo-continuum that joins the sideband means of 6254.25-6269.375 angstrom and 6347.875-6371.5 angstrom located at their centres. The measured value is 0.064 mag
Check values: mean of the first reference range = 1.4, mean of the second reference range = 1.43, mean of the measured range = 1.34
